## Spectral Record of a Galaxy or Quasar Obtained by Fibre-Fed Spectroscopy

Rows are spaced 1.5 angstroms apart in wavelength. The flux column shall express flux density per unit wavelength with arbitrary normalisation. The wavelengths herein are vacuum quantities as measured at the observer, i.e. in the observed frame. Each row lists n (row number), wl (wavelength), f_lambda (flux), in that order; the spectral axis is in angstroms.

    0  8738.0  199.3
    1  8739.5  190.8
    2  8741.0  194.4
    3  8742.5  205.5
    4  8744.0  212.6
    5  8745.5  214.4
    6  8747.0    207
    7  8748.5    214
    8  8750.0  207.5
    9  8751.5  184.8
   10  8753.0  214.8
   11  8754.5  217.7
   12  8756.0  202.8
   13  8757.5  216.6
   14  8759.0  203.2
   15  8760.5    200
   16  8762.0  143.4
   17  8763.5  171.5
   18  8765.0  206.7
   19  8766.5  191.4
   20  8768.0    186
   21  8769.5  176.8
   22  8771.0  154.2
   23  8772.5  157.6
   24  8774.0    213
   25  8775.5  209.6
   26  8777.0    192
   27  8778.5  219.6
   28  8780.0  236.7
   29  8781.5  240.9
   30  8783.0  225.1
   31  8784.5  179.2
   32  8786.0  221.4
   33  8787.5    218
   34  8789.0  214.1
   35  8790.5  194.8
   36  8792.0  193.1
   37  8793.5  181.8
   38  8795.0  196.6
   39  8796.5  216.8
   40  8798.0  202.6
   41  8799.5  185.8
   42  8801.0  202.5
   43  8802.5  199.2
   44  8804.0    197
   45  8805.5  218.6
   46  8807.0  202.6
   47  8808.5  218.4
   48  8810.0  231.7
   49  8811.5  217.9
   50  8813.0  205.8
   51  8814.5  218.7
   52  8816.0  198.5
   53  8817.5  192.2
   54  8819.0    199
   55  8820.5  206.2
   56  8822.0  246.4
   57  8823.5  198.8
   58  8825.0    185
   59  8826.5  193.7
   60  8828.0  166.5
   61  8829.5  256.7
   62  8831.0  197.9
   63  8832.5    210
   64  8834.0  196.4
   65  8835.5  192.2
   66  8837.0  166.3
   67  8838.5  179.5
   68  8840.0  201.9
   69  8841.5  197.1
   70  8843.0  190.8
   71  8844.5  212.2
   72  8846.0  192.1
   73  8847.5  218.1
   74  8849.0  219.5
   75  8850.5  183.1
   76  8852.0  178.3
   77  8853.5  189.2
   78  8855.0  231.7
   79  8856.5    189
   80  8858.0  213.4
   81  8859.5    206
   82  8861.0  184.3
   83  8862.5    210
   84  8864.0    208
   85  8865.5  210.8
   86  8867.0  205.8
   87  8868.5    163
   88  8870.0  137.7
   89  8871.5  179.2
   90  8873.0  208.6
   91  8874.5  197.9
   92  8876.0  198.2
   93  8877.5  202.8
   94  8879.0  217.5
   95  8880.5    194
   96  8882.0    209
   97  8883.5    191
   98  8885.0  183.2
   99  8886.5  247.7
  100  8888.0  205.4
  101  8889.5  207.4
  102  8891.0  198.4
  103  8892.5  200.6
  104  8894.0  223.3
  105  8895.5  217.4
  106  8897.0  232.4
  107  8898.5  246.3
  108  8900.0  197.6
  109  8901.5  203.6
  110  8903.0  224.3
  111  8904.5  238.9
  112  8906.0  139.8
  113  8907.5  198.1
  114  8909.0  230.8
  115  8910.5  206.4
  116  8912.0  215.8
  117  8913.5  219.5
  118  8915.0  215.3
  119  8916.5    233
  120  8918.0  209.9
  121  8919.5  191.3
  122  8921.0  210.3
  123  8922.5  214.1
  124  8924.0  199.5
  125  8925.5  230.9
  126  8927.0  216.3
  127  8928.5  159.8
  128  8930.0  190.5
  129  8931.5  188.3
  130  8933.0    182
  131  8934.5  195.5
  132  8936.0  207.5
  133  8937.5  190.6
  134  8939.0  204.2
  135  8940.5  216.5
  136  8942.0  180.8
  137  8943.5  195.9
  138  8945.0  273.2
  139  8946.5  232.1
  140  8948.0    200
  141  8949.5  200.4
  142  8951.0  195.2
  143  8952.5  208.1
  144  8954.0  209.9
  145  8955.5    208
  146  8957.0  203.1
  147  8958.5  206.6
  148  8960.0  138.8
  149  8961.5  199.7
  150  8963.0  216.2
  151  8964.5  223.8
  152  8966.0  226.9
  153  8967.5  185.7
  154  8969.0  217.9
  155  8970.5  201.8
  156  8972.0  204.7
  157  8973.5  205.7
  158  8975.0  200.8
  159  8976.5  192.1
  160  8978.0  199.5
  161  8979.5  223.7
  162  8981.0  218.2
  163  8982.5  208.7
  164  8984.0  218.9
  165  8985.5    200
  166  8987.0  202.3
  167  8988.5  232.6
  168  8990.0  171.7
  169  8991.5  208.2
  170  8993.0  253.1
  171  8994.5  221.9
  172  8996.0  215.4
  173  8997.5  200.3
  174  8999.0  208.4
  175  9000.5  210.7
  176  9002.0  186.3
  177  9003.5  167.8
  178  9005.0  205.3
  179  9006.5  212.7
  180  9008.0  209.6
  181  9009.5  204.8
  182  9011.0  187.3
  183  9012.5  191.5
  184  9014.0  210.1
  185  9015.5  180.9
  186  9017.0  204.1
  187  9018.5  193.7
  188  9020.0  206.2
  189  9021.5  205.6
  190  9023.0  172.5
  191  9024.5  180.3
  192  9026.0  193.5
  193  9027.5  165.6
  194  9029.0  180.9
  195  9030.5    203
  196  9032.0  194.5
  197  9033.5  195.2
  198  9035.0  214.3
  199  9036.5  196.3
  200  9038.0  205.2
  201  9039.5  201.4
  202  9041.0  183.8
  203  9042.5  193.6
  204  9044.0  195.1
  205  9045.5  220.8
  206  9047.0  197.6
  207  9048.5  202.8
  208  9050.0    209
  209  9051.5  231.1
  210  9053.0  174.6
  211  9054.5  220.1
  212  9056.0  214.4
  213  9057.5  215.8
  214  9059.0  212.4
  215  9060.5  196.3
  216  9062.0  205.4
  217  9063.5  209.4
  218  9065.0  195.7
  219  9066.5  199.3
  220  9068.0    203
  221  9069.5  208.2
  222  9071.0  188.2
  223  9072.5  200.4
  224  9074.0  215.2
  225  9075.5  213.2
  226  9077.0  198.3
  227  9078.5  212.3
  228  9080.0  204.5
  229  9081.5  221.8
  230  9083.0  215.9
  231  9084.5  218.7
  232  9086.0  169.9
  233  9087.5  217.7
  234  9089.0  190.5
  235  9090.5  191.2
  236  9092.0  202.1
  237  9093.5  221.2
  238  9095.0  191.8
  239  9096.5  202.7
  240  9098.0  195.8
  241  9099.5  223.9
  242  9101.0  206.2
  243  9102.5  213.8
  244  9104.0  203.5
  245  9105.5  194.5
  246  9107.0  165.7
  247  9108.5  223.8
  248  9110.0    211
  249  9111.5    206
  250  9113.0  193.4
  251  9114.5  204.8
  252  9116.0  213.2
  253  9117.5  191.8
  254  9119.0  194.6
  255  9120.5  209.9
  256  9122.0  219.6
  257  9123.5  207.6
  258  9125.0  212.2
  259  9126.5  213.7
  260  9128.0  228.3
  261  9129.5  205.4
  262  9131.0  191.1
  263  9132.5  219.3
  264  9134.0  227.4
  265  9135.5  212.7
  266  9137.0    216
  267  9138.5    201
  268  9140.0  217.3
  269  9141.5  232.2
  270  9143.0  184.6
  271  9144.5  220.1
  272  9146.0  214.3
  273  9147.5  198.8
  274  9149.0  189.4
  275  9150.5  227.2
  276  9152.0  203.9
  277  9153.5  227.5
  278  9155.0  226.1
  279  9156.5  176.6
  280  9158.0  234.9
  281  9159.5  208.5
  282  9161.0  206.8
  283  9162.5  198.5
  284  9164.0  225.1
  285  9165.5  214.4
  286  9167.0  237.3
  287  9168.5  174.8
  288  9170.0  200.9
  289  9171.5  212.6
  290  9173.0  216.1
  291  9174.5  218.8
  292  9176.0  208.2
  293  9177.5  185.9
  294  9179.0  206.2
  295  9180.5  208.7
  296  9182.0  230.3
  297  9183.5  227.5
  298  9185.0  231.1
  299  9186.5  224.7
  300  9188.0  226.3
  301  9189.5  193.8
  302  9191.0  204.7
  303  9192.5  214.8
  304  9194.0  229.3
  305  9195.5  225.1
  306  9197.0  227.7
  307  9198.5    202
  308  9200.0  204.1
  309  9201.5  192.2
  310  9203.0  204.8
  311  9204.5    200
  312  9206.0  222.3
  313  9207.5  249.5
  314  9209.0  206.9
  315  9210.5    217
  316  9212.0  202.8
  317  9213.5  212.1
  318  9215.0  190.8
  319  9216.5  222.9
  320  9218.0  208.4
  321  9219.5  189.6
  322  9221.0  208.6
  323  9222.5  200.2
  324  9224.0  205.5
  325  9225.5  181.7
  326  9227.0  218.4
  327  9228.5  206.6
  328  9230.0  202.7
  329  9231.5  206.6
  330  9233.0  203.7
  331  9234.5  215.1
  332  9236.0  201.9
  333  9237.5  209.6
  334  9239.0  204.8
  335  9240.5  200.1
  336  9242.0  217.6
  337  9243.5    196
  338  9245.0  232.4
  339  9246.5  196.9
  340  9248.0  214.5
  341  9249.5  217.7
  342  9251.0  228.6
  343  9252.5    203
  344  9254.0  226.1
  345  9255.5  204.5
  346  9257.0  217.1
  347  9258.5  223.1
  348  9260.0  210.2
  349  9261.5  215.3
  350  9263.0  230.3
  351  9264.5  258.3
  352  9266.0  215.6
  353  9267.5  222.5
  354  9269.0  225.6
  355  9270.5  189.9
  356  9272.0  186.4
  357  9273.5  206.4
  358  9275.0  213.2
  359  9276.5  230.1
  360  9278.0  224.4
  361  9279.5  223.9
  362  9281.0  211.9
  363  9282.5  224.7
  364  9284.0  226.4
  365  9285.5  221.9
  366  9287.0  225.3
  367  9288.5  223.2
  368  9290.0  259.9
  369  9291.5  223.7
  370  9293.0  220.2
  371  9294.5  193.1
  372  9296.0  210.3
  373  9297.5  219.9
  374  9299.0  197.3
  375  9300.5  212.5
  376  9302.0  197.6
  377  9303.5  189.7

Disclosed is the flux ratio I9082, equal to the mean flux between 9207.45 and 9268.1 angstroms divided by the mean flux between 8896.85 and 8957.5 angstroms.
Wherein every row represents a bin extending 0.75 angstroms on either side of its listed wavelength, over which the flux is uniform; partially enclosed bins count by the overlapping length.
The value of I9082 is 1.02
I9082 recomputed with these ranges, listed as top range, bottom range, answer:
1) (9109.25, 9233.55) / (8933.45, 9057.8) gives 1.04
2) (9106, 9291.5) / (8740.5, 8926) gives 1.04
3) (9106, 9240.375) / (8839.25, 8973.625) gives 1.03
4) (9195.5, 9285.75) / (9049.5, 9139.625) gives 1.03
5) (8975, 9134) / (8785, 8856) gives 1.00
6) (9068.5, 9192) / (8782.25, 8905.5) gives 1.03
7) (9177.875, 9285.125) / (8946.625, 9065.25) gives 1.05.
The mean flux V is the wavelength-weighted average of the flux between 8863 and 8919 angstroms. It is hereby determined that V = 206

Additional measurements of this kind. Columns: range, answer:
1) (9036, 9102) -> 204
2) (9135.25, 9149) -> 210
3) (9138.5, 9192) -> 212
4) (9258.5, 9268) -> 225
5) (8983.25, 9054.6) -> 201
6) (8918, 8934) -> 199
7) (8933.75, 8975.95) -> 205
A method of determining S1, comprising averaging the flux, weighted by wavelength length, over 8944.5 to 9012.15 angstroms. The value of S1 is 207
